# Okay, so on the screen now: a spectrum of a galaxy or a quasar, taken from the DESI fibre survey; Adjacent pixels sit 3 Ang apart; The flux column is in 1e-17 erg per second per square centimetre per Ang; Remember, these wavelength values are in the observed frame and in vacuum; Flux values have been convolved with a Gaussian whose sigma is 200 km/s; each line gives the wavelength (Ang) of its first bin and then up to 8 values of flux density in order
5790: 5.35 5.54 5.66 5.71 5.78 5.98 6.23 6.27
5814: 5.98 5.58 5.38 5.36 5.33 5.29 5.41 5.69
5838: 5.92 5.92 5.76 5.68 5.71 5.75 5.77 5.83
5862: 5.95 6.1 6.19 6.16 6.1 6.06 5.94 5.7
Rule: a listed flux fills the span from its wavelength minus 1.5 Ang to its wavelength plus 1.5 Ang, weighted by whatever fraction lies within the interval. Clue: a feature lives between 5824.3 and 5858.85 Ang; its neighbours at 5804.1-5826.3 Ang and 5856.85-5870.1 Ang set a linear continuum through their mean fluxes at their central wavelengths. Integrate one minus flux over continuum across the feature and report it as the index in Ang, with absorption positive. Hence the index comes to 1.4 Ang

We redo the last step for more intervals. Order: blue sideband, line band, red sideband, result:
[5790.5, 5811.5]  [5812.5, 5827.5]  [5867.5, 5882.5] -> 0.94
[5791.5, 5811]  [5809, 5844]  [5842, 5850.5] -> 0.74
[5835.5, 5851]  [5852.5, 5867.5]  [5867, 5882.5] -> 0.07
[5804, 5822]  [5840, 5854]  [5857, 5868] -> 0.46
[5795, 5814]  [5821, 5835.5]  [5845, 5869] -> 1.26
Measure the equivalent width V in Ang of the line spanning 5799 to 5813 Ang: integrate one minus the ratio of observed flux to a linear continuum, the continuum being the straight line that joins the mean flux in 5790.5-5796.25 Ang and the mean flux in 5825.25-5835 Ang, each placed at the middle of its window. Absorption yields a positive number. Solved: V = -1.4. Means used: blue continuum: 5.54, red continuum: 5.4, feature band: 6.02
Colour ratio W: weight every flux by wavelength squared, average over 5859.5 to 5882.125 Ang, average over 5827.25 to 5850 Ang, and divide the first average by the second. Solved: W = 1.1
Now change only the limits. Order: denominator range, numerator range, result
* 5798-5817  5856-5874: 1.03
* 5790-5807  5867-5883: 1.09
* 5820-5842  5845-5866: 1.06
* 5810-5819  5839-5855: 0.99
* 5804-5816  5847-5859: 0.96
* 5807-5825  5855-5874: 1.06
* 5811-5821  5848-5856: 1.01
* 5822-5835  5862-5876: 1.15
